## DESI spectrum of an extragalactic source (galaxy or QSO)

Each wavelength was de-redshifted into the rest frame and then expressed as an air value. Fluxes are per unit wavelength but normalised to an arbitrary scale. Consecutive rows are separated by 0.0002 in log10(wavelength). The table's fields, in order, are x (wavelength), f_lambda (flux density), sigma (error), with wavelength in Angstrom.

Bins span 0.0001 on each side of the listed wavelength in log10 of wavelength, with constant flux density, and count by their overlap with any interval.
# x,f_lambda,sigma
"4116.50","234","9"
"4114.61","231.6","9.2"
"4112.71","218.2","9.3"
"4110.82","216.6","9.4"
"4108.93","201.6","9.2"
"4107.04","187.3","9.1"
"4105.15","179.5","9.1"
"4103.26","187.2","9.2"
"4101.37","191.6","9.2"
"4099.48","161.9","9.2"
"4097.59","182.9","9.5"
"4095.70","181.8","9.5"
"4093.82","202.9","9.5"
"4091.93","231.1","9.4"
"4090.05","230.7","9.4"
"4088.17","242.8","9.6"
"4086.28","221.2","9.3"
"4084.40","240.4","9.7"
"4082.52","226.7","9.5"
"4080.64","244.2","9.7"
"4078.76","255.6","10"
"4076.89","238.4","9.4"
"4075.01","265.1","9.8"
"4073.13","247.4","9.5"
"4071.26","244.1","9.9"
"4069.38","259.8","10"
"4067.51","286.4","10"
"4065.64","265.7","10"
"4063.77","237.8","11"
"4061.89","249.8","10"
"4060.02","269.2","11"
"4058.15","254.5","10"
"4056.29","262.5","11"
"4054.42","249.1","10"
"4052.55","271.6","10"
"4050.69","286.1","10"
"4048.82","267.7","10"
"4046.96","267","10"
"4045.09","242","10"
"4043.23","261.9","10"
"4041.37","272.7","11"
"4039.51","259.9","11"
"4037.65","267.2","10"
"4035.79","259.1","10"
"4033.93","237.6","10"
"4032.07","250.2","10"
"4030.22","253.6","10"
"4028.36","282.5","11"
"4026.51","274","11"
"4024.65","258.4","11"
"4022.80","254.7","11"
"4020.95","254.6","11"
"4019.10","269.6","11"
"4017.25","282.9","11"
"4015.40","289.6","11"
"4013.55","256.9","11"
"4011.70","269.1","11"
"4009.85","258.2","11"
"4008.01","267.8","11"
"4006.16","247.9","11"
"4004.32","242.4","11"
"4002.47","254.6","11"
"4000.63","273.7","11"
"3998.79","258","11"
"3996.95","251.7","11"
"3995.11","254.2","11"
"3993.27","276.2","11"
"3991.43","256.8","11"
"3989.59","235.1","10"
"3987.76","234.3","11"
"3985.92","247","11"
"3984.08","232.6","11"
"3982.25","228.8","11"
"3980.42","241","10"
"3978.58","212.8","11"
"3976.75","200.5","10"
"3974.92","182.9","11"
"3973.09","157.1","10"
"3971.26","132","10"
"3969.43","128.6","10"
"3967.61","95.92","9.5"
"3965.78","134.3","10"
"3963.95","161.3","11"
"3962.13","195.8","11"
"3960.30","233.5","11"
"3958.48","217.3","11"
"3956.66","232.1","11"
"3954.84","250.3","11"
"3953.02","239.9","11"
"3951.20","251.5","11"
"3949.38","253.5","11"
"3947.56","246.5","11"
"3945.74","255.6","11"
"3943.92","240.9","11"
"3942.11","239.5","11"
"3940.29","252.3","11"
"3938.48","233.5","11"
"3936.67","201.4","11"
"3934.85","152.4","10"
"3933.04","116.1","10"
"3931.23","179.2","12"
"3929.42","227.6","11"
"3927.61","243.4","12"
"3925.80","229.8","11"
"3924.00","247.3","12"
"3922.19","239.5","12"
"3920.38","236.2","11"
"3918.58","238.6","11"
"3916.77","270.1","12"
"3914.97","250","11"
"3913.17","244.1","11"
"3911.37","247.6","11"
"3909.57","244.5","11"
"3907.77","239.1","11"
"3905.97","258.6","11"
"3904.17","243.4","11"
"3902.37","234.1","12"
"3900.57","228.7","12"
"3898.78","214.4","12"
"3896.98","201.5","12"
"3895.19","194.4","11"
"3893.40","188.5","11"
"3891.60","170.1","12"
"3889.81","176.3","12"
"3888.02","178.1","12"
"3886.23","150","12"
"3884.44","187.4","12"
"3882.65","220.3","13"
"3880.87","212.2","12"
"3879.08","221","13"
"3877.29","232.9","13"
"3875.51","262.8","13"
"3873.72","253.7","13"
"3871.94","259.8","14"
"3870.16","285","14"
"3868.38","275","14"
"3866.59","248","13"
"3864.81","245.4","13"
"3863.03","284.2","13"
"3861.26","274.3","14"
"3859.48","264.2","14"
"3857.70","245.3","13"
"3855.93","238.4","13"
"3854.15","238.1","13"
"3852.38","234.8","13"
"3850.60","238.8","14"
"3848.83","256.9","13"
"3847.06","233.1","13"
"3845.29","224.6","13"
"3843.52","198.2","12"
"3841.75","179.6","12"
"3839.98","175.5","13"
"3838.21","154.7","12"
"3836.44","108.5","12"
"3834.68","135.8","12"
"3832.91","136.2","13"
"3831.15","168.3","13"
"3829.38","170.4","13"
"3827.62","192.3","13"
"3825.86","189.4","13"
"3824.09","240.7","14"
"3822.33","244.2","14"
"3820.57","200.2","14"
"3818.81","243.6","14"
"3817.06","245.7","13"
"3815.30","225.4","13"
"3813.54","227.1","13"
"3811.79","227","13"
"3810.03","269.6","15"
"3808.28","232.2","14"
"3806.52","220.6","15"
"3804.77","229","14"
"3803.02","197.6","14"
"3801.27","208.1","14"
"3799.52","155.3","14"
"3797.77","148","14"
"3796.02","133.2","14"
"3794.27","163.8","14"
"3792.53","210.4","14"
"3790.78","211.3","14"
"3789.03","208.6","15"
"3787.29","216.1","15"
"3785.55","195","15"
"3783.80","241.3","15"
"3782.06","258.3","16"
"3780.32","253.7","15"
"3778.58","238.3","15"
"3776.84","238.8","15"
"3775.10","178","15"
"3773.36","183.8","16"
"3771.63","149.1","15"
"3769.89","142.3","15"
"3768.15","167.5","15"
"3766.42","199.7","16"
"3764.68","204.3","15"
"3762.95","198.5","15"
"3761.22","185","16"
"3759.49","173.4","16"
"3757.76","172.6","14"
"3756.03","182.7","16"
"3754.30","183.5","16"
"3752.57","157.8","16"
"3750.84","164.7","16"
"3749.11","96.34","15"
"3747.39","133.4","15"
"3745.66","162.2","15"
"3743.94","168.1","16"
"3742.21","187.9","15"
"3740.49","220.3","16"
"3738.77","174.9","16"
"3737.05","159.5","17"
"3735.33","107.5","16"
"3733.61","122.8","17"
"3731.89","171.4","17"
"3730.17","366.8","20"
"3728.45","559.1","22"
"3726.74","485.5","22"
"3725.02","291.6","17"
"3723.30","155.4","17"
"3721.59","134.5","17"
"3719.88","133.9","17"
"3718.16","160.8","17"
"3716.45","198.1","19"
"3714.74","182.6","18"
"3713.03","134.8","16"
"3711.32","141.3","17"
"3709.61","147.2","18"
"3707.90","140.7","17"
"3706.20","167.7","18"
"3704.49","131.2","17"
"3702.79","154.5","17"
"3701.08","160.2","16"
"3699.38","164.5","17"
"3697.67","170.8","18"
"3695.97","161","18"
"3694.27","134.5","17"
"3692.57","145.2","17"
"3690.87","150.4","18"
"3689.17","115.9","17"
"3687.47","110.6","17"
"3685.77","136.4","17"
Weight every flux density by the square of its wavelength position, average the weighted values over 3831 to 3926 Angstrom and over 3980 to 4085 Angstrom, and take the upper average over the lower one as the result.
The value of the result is 1.2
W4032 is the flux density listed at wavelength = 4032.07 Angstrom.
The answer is 250.2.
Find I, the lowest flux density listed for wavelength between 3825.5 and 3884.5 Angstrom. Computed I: 108.5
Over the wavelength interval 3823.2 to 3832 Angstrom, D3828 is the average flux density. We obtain 192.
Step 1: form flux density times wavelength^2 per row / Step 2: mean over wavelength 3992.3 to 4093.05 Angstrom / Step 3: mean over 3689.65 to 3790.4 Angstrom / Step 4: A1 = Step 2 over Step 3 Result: 1.59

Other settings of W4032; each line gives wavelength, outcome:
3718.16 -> 160.8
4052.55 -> 271.6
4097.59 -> 182.9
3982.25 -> 228.8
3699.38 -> 164.5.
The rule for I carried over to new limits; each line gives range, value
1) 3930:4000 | 95.92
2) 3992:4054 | 237.6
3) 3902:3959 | 116.1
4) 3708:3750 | 96.34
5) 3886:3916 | 150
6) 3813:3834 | 136.2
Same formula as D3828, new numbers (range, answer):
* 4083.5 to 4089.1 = 234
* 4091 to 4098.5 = 200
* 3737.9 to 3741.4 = 198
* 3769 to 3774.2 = 158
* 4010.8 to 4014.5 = 263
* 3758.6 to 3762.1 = 180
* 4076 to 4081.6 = 246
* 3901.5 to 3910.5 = 244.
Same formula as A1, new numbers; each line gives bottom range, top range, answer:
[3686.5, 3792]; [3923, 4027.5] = 1.38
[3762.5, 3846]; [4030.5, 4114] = 1.37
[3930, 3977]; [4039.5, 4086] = 1.36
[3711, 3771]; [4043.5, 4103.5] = 1.47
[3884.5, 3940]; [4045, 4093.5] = 1.26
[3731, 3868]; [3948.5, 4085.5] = 1.36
